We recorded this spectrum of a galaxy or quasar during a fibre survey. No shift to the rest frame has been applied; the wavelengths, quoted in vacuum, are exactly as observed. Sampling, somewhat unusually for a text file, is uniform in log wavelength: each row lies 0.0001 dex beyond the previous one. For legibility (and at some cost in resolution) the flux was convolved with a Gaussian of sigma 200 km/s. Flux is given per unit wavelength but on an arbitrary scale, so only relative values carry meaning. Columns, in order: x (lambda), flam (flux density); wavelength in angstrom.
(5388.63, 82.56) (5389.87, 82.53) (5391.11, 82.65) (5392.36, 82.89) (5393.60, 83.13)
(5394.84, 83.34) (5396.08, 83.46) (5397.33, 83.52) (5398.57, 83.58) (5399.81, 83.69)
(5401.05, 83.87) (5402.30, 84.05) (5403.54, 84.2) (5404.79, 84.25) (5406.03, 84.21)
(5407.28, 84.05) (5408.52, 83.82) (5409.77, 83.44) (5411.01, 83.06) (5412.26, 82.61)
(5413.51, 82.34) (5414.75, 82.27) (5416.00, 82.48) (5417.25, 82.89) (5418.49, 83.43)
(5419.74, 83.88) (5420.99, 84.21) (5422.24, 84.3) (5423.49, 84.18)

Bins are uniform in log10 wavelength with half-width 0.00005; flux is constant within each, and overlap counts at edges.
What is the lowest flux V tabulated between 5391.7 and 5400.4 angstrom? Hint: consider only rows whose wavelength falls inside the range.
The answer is 82.89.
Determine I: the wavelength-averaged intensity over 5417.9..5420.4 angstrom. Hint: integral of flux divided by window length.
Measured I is 83.5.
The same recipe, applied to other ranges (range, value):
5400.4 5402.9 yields 83.9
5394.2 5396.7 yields 83.5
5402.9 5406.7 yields 84.2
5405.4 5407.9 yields 84.2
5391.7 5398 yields 83.2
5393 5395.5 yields 83.4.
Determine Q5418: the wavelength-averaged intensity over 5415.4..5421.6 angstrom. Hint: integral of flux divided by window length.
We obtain 83.4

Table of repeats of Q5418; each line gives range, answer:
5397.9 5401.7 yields 83.8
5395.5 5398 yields 83.3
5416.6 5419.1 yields 83.3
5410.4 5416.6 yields 82.5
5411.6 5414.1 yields 82.2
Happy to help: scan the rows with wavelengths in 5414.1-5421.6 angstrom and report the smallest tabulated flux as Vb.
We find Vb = 82.27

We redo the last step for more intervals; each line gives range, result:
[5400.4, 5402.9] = 83.87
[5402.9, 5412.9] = 82.61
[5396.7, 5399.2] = 83.52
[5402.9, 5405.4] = 84.2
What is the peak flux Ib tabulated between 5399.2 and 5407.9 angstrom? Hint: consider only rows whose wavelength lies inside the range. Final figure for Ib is 84.25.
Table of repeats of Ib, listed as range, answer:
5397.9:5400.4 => 83.69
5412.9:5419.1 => 83.43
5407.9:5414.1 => 83.82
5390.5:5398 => 83.52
